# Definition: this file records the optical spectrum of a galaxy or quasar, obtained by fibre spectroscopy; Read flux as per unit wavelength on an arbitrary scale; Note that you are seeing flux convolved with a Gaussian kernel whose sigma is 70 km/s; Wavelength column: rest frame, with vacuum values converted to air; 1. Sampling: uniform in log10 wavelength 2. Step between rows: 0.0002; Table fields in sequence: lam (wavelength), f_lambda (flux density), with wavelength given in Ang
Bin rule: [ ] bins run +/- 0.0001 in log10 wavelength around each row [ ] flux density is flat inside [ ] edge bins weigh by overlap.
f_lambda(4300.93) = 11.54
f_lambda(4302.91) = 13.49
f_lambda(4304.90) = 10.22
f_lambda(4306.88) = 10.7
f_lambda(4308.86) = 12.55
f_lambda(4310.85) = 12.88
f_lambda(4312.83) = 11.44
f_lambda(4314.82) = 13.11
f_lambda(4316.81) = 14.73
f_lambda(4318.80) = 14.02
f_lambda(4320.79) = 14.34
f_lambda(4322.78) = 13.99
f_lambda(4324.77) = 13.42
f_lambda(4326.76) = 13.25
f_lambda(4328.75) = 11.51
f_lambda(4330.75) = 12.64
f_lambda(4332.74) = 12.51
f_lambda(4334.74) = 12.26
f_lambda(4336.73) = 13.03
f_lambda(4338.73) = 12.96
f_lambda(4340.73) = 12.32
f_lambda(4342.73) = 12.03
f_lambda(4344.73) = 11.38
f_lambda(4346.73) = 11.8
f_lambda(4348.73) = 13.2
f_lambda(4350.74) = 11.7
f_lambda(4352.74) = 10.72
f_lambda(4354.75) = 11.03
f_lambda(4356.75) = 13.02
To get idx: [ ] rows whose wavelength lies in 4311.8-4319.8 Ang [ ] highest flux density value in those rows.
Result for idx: 14.73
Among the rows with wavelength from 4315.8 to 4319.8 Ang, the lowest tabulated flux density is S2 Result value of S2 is 14.02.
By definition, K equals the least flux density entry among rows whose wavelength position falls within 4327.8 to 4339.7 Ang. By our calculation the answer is 11.51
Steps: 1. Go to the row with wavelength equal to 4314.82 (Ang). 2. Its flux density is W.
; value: 13.11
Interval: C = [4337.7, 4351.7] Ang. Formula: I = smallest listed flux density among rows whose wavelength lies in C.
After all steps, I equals 11.38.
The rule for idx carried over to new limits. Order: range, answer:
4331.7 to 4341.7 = 13.03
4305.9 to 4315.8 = 13.11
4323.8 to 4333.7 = 13.42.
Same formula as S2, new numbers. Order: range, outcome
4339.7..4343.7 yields 12.03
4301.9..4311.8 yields 10.22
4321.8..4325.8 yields 13.42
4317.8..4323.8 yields 13.99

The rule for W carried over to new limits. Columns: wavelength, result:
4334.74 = 12.26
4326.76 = 13.25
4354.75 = 11.03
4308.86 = 12.55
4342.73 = 12.03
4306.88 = 10.7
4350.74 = 11.7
